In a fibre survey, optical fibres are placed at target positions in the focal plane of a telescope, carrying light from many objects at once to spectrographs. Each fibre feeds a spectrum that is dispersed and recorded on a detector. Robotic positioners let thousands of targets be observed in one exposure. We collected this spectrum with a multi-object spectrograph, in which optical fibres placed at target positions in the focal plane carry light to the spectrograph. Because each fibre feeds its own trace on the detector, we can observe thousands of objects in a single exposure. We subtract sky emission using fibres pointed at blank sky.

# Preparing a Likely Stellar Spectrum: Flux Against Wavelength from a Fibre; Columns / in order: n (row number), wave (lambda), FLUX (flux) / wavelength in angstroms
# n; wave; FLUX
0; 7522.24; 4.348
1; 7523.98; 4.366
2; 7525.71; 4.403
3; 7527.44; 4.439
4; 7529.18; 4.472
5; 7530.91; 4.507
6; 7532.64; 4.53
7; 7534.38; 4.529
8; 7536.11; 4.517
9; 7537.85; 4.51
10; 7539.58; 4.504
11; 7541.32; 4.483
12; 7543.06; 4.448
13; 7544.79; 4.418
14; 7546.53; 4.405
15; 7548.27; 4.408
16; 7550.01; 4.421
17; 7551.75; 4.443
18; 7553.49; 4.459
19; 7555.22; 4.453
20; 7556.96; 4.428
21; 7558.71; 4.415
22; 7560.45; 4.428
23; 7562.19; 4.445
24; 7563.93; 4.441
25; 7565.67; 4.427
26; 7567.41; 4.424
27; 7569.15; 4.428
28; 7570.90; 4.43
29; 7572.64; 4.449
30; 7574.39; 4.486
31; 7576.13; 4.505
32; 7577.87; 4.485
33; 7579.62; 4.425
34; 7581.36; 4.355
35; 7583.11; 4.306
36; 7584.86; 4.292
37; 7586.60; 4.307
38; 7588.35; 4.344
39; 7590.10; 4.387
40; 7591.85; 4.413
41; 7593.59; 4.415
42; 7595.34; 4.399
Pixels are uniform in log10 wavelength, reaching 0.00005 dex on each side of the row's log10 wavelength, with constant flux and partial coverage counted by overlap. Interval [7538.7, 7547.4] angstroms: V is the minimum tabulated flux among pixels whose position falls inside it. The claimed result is 4.405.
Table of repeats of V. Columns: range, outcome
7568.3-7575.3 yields 4.428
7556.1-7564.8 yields 4.415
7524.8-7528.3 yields 4.403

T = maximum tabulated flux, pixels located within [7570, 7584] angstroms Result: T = 4.505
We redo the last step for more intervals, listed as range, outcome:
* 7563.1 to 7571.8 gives 4.441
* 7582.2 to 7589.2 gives 4.344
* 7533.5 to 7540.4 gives 4.529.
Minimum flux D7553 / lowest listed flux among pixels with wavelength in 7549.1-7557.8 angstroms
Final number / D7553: 4.421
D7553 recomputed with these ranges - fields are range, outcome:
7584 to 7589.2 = 4.292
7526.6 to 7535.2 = 4.439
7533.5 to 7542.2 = 4.483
